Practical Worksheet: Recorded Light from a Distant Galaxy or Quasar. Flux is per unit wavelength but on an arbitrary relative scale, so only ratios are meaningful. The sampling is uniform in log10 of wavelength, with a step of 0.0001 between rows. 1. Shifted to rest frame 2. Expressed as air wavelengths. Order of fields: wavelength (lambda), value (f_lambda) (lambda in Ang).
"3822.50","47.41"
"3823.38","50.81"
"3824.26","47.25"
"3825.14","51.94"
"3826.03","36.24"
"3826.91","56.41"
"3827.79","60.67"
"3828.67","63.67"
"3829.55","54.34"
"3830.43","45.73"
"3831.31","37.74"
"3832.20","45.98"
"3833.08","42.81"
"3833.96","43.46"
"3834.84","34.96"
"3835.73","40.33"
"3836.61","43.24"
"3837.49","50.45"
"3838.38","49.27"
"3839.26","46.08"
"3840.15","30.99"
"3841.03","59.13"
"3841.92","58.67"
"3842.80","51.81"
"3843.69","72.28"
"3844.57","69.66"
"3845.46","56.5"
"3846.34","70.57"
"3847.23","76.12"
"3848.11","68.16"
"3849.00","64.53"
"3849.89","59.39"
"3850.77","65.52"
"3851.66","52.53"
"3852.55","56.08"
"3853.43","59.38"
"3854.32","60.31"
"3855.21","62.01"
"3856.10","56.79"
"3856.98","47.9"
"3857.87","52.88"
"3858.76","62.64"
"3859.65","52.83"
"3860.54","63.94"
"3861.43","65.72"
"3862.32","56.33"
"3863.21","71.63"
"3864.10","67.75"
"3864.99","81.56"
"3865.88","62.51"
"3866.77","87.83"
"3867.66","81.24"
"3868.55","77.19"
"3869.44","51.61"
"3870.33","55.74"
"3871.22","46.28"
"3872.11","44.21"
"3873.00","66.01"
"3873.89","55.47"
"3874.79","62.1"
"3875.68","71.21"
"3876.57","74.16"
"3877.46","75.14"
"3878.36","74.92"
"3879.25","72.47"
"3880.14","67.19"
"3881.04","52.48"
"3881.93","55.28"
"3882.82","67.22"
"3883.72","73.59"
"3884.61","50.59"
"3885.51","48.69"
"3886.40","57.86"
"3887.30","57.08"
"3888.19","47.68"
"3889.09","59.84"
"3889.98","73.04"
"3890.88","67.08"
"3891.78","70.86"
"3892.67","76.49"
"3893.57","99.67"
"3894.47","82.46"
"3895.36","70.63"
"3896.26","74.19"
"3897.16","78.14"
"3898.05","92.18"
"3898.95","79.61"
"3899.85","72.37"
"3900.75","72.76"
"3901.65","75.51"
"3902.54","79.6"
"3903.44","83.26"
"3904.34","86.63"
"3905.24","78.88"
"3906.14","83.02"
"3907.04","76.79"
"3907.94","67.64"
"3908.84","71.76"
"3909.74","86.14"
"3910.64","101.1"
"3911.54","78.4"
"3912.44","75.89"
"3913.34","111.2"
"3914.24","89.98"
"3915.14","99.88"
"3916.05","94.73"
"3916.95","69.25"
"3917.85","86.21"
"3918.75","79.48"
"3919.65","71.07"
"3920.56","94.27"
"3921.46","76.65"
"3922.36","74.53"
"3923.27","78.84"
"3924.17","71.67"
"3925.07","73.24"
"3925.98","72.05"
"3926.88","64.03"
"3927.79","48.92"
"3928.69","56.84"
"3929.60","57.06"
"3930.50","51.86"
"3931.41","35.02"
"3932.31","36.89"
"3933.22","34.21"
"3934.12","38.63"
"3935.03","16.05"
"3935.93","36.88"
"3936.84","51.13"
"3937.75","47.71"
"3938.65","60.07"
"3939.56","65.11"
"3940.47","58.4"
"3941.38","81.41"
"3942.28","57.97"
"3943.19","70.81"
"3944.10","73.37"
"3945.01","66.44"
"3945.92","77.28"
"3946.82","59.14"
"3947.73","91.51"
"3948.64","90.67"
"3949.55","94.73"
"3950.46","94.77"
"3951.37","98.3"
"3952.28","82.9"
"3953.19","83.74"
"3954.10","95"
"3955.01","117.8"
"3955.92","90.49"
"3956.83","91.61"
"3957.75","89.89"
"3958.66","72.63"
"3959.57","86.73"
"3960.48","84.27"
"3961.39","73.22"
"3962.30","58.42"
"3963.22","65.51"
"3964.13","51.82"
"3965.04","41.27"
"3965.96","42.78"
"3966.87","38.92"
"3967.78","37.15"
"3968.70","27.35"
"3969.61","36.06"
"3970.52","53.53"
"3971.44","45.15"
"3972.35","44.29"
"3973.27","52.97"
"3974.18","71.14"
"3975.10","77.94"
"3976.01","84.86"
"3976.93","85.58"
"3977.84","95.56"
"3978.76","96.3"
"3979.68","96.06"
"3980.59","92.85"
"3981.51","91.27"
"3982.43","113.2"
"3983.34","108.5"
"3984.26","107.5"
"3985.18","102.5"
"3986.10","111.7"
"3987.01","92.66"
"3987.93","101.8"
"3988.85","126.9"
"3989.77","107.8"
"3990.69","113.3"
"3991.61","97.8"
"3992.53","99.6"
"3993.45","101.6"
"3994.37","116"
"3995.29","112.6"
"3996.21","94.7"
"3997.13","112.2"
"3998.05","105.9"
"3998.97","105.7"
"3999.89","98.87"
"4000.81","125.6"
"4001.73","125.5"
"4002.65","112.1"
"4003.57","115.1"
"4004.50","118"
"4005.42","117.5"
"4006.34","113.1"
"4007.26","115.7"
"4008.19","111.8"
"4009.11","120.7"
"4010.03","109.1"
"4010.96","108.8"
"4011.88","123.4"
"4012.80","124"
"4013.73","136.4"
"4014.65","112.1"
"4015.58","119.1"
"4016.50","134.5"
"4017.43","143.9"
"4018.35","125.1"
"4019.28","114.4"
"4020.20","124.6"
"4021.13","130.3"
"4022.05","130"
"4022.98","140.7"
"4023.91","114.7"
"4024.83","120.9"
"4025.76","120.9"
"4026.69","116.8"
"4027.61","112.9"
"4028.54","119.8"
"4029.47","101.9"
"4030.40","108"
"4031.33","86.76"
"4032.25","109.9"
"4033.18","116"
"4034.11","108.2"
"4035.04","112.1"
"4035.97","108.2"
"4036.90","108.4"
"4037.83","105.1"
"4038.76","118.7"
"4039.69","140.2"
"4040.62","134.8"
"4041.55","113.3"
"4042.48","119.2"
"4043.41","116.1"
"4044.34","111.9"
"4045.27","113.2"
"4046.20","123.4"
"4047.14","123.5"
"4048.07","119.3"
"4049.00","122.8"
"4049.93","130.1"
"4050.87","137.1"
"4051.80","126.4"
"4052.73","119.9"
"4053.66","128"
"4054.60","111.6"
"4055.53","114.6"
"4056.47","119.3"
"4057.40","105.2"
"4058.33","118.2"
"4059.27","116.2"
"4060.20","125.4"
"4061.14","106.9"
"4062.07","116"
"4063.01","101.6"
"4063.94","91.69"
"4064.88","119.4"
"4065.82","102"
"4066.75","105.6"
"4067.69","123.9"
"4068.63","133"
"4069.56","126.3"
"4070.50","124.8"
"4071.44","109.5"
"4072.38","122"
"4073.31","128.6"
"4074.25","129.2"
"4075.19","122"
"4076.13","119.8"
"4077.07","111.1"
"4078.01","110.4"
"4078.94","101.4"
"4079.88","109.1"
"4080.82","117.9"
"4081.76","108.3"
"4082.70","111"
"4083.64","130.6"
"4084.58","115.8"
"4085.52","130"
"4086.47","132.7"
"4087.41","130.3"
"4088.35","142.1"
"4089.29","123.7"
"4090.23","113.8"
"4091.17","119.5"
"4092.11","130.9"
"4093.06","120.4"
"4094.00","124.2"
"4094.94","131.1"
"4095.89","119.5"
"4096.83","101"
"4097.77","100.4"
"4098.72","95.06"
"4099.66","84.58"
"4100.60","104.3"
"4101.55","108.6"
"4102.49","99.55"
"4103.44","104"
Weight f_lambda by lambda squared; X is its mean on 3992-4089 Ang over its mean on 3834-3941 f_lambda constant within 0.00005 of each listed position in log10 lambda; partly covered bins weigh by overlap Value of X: 1.9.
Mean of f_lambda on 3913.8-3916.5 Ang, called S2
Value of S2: 94.7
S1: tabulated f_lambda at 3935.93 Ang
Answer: 36.88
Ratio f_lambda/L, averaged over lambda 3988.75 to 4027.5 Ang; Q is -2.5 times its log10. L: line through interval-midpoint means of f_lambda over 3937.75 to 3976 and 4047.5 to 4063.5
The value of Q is -0.23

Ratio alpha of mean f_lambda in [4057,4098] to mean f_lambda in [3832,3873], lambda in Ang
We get 2.02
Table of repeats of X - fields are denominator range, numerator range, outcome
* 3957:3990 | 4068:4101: 1.62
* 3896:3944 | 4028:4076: 1.78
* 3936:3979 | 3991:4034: 1.70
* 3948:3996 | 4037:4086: 1.47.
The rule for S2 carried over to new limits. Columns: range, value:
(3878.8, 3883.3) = 63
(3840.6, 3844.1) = 60.3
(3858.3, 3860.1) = 57.6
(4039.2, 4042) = 129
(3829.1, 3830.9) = 50.1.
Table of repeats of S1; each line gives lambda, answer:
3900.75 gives 72.76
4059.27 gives 116.2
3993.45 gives 101.6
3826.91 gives 56.41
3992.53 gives 99.6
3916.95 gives 69.25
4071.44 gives 109.5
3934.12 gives 38.63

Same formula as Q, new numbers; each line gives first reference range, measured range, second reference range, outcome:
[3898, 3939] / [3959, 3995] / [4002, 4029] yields 0.256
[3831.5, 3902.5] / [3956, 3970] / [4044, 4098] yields 0.411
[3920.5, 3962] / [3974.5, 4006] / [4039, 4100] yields -0.183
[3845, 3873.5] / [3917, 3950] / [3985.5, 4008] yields 0.347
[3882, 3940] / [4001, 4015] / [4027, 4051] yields -0.128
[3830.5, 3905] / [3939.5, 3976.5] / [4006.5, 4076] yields 0.286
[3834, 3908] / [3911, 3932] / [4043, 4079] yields 0.060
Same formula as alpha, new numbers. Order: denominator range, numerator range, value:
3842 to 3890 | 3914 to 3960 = 1.14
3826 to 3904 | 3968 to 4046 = 1.71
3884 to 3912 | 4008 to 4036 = 1.60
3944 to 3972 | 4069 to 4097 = 1.70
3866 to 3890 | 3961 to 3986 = 1.12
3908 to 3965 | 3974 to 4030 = 1.54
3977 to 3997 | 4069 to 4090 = 1.17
